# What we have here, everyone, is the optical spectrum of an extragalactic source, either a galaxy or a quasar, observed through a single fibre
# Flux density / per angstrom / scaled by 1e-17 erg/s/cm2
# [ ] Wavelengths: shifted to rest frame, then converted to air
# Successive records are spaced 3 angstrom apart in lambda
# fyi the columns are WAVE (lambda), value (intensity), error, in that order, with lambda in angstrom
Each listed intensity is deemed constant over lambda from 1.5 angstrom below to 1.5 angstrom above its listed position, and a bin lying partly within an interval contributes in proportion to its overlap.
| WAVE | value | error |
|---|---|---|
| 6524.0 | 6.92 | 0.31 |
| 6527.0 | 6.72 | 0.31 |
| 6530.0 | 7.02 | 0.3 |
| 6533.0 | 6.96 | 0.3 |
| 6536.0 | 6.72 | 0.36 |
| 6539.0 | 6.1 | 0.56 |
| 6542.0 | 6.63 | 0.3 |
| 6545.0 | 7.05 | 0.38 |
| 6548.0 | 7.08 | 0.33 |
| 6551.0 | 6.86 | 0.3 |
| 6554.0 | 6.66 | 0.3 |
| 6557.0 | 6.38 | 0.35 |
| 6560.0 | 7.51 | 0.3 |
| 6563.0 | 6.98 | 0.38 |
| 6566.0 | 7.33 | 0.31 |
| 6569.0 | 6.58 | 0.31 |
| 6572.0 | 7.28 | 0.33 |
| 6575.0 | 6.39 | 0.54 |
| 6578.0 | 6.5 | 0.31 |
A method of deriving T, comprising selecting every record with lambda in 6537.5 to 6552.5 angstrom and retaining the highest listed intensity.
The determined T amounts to 7.08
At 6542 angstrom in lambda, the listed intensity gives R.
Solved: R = 6.63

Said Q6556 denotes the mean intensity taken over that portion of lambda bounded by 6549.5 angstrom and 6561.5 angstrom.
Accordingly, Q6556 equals 6.85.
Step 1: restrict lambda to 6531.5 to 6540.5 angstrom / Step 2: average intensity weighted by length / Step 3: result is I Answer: 6.59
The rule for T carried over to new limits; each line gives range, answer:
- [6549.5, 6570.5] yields 7.51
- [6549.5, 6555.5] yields 6.86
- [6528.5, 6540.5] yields 7.02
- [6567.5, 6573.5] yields 7.28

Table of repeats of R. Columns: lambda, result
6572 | 7.28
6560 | 7.51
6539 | 6.1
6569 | 6.58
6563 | 6.98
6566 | 7.33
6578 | 6.5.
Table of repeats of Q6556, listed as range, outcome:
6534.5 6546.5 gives 6.62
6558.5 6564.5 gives 7.25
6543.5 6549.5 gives 7.07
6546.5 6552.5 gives 6.97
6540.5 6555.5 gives 6.86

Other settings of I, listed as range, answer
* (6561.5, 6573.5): 7.04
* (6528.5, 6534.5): 6.99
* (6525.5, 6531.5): 6.87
